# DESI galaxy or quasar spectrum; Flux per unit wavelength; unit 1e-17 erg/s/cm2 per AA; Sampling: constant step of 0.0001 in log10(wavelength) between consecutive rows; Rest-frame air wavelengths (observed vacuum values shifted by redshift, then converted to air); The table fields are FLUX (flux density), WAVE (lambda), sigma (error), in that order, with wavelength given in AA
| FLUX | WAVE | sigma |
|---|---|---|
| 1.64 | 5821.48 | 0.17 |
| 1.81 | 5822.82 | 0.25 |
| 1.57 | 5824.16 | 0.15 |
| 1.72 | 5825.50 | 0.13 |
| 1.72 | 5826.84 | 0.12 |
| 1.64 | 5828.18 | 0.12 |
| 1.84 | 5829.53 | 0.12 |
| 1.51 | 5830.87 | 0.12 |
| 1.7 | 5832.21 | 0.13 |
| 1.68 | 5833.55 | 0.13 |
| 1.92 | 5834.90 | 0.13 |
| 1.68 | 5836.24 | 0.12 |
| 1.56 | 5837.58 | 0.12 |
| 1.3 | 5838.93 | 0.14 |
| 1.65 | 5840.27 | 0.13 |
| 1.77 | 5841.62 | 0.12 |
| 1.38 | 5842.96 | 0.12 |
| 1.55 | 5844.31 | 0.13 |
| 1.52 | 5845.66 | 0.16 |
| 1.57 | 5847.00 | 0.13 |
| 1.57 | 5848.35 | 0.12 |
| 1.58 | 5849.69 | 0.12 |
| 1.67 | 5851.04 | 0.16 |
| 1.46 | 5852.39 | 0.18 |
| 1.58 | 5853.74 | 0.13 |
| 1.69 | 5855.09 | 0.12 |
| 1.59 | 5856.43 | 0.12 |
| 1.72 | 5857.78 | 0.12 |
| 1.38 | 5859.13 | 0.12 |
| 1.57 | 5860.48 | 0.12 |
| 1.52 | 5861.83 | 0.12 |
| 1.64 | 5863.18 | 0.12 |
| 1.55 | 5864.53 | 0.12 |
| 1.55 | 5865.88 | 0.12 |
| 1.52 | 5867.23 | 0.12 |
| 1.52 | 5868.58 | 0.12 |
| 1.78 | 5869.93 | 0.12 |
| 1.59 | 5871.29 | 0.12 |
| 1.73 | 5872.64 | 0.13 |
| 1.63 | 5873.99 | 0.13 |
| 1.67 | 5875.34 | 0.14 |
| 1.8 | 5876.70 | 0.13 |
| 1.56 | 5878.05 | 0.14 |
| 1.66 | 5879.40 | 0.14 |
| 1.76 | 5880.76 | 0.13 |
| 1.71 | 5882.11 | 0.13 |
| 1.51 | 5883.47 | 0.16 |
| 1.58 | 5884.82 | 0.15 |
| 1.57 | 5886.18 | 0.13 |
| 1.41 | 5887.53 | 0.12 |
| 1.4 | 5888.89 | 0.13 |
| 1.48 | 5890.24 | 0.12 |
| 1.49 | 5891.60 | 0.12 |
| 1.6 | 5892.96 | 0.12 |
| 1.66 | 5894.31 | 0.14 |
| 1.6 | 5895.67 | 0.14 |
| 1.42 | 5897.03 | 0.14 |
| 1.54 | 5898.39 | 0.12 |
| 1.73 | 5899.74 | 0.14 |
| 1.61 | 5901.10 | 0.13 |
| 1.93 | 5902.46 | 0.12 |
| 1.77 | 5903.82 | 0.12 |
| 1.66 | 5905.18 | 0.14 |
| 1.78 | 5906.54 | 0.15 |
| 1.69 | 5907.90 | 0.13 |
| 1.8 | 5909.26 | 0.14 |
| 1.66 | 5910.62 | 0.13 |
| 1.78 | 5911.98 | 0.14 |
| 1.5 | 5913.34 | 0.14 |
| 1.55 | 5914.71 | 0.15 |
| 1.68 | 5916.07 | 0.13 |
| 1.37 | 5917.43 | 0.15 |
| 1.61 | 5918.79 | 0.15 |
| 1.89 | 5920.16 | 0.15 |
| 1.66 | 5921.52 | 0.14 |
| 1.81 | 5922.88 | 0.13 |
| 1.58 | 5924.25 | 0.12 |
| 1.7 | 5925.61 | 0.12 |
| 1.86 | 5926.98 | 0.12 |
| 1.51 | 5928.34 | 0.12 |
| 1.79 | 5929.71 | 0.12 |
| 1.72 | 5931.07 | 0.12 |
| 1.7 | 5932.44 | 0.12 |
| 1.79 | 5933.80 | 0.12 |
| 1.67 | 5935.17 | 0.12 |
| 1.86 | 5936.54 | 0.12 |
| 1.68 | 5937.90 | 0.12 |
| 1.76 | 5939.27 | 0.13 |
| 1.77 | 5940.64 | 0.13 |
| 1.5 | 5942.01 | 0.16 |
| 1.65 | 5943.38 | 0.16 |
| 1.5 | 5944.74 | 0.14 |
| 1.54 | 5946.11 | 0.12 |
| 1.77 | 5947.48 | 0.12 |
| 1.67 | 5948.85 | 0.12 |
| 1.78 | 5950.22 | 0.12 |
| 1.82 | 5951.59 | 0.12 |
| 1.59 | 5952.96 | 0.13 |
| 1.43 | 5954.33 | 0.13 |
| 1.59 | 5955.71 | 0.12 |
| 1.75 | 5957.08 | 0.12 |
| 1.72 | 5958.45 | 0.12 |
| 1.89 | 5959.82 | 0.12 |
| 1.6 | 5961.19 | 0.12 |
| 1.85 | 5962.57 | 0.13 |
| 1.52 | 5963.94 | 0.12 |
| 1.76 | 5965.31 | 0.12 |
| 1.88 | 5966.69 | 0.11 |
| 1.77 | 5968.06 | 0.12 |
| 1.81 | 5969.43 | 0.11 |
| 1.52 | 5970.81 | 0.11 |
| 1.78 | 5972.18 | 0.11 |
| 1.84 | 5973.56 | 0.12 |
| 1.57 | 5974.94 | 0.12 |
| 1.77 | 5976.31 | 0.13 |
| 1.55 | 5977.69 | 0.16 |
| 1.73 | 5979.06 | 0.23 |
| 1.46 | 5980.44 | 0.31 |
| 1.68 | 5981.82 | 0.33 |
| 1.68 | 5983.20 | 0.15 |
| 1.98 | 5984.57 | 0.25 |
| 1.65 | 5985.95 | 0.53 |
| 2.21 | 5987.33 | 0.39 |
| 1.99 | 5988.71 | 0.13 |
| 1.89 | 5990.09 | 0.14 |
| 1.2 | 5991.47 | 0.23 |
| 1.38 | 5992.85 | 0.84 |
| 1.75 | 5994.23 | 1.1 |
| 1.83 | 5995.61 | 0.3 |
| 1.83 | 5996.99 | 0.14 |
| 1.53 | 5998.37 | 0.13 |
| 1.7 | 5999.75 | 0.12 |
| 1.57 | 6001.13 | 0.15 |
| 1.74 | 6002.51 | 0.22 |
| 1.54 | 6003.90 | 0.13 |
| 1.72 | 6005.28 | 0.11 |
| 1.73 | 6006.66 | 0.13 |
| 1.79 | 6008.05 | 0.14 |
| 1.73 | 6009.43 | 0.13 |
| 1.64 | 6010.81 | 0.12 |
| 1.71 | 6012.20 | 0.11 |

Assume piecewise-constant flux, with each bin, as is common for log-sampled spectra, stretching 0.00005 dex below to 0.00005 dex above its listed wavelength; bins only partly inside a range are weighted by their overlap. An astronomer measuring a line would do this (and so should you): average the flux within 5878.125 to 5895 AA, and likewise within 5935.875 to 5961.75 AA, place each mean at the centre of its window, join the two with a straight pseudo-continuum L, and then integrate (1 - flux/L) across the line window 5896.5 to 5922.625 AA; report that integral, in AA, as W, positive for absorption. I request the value -1.0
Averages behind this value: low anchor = 1.57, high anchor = 1.68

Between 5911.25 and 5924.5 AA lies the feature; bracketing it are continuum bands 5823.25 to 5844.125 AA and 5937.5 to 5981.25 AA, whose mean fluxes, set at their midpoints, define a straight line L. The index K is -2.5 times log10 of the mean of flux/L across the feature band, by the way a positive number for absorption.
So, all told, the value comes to 0.02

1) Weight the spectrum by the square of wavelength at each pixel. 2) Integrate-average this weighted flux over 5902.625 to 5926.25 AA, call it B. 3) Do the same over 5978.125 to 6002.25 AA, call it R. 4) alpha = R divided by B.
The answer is 1.0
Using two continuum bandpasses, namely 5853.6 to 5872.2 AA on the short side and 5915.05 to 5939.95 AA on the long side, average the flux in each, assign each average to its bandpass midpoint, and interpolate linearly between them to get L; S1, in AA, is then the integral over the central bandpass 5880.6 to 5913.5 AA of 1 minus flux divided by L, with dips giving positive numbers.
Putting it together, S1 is 0.4 AA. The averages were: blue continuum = 1.59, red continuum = 1.7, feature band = 1.63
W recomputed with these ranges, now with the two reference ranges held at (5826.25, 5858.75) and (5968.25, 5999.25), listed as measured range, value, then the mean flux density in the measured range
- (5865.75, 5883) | -0.17 AA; 1.65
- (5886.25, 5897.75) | 0.97 AA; 1.51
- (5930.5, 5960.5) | -0.05 AA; 1.69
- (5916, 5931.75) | -0.10 AA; 1.68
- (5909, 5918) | 0.27 AA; 1.61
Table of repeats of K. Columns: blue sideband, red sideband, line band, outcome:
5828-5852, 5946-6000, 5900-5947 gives -0.01 mag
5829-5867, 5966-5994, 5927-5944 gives -0.02 mag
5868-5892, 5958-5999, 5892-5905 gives -0.01 mag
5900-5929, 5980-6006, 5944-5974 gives 0.00 mag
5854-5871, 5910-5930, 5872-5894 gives 0.01 mag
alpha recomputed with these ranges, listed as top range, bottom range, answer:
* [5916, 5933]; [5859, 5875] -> 1.08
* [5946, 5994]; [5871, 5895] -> 1.10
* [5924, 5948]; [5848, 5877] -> 1.08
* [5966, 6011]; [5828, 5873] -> 1.12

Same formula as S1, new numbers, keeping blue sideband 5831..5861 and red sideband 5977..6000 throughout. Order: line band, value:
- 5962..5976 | -0.3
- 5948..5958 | 0.1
